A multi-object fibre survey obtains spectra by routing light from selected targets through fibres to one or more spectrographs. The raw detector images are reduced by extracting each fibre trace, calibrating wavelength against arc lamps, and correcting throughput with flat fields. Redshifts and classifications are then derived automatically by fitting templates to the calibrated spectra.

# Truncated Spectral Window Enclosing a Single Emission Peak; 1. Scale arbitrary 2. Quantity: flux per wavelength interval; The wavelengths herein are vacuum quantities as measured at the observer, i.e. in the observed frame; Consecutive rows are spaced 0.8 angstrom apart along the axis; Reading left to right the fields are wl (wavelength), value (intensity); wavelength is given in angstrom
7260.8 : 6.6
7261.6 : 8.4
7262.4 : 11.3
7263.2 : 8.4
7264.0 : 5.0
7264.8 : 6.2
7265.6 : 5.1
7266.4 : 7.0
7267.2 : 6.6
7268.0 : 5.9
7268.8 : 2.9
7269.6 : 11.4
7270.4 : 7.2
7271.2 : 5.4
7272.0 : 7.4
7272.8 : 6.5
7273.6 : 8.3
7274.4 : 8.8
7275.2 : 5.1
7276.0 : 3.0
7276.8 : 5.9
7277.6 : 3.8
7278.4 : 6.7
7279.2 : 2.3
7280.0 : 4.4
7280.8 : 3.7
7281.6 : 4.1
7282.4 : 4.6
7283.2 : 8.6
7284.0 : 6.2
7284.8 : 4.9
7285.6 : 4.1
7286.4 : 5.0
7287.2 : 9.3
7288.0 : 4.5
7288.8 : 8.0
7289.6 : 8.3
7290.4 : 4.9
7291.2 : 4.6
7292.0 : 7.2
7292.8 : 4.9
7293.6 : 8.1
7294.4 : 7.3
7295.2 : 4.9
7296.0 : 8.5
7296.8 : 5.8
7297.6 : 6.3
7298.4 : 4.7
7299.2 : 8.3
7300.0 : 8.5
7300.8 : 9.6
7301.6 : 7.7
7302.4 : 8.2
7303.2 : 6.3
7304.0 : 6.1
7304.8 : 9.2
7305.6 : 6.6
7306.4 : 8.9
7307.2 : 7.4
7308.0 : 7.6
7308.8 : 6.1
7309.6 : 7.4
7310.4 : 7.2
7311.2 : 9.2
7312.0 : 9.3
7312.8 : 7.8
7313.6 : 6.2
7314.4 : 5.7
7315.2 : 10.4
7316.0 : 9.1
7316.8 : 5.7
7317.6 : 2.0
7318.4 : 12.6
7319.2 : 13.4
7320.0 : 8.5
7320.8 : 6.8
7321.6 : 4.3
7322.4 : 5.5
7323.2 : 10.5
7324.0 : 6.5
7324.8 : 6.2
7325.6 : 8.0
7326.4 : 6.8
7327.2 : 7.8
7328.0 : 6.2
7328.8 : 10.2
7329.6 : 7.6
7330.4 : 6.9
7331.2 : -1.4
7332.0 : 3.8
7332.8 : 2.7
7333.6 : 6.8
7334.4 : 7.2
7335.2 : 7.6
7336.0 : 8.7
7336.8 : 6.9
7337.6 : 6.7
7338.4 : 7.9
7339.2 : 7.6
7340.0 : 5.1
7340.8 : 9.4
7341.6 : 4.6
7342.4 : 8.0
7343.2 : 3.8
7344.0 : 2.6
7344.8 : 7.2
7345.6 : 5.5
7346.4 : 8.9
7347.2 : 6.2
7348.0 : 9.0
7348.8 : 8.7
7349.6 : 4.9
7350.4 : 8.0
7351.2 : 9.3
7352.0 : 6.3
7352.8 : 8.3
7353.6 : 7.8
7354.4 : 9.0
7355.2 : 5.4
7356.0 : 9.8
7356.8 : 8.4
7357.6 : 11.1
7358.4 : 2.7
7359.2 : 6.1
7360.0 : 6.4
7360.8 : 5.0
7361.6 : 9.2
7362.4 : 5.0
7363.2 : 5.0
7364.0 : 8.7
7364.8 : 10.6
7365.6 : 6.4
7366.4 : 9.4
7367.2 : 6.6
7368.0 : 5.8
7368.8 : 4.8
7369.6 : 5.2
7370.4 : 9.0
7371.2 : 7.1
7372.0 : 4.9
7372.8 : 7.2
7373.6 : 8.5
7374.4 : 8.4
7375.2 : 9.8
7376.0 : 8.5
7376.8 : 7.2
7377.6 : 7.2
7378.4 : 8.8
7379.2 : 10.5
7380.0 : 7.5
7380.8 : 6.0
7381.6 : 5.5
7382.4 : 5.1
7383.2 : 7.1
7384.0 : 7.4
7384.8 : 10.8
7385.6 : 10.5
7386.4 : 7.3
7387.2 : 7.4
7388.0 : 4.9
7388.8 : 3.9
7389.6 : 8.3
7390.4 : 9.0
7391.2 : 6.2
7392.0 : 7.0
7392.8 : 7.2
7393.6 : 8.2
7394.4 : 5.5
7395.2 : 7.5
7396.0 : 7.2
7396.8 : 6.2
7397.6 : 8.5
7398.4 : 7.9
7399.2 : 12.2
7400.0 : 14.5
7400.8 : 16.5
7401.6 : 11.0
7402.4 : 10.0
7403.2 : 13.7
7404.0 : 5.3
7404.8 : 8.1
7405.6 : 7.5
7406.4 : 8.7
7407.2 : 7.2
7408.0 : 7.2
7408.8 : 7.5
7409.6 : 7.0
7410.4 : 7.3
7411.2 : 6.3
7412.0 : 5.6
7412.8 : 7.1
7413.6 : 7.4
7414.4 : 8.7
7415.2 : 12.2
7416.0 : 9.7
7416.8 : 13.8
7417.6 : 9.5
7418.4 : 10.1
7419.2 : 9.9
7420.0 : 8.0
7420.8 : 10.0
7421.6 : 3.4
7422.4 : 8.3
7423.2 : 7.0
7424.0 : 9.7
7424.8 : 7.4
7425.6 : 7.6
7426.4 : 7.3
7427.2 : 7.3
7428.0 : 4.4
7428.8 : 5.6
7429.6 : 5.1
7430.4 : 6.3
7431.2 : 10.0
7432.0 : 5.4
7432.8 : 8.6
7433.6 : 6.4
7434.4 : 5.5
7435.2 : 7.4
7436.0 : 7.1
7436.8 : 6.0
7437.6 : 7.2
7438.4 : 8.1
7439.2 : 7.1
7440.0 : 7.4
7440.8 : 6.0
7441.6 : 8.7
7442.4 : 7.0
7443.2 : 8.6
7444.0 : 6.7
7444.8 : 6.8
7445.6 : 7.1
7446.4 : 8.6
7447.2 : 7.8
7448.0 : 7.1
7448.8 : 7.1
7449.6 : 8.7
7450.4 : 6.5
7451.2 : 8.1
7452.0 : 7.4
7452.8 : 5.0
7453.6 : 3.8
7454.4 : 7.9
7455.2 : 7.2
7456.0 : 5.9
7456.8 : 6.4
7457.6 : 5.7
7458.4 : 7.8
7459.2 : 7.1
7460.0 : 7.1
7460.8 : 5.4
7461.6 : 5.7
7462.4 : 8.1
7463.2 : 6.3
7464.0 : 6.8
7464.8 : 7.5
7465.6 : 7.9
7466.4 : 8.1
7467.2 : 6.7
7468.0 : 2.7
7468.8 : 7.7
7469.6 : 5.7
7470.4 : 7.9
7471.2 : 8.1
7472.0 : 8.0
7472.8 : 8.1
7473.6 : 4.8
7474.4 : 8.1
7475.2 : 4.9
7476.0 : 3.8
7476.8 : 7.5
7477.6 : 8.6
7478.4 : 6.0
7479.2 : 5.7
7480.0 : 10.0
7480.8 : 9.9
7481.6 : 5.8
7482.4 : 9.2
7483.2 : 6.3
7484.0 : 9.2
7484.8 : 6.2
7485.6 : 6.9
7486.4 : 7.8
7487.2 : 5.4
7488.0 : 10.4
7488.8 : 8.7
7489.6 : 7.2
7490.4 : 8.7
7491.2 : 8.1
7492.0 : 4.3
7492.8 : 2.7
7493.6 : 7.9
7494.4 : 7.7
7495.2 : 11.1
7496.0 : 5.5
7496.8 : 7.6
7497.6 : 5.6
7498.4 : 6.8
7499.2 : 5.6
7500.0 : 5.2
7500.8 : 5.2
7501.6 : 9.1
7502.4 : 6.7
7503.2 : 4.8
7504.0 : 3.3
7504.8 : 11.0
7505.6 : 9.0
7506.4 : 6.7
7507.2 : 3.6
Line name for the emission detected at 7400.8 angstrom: [S II]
